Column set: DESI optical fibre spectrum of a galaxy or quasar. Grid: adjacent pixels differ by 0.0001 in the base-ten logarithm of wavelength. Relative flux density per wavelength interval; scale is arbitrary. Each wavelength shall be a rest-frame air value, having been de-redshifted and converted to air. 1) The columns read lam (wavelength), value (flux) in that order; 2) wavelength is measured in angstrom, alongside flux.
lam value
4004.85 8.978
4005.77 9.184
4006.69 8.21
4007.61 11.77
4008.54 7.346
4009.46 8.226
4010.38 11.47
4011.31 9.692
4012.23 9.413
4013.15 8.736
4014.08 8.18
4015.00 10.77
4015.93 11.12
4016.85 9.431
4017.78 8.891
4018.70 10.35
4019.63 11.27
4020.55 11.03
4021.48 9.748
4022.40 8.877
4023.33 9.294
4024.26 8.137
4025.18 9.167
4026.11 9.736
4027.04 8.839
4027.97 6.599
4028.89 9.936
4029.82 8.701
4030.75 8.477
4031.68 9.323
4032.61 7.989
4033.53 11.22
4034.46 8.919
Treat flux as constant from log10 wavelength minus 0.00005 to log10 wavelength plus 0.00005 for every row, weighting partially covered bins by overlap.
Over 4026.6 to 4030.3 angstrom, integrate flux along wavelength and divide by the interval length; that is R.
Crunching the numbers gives 8.52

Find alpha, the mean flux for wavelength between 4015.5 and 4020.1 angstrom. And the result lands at 10.2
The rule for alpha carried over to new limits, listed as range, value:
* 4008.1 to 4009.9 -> 7.8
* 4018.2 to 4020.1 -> 10.8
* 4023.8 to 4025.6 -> 8.67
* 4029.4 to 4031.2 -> 8.58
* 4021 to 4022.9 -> 9.32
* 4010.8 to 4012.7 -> 9.6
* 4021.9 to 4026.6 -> 9.05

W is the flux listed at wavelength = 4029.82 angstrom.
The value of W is 8.701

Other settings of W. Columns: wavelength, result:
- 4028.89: 9.936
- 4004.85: 8.978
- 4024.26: 8.137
